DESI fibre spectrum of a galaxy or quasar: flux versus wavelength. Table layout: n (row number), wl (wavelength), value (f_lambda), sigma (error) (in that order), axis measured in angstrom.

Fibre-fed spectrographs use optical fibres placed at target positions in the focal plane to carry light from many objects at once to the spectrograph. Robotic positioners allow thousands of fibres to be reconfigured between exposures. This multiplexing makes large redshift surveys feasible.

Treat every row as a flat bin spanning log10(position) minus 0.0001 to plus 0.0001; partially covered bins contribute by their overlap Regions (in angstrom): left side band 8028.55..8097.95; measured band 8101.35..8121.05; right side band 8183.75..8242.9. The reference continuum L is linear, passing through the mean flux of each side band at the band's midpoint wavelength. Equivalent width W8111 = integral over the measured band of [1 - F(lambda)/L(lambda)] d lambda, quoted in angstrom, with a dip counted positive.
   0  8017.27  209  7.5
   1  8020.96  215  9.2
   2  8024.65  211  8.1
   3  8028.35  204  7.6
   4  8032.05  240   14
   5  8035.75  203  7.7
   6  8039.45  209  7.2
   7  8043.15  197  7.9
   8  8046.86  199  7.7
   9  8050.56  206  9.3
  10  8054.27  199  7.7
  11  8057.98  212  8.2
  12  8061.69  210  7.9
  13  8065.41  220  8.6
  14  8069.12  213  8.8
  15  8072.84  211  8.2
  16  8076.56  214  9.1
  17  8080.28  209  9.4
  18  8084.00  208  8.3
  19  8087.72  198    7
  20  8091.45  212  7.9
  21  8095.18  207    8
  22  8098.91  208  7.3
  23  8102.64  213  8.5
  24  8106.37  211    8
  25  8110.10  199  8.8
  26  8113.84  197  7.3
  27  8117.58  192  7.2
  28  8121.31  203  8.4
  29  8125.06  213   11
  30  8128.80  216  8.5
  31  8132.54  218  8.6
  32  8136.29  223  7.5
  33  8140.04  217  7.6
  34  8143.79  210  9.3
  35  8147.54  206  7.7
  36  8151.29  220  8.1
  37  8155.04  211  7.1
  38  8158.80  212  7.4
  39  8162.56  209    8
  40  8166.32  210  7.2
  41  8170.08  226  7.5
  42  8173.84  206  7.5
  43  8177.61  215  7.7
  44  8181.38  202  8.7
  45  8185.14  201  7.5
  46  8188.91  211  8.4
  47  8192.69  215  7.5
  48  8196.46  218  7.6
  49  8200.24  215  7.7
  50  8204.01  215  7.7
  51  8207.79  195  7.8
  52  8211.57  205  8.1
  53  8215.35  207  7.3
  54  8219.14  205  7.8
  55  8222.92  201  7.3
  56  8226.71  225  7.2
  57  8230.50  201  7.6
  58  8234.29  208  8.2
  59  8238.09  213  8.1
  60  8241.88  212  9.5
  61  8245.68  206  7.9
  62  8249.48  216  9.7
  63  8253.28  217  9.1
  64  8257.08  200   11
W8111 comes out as 0.7 angstrom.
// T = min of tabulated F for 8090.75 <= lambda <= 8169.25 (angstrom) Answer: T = 192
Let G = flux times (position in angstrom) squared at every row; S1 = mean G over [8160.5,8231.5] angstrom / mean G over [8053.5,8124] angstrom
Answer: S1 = 1.04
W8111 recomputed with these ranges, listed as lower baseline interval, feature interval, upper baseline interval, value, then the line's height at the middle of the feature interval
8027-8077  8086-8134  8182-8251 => 0.7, 210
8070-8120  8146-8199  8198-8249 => -1.0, 208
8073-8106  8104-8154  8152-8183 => 0.2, 210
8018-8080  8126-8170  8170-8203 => -0.7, 211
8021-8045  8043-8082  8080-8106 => 0.2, 210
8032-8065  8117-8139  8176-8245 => -0.4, 208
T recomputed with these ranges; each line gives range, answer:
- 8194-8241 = 195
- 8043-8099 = 197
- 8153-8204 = 201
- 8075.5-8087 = 208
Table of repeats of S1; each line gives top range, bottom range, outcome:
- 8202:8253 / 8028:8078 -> 1.04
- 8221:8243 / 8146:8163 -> 1.01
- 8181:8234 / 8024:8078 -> 1.03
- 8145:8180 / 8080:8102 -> 1.04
